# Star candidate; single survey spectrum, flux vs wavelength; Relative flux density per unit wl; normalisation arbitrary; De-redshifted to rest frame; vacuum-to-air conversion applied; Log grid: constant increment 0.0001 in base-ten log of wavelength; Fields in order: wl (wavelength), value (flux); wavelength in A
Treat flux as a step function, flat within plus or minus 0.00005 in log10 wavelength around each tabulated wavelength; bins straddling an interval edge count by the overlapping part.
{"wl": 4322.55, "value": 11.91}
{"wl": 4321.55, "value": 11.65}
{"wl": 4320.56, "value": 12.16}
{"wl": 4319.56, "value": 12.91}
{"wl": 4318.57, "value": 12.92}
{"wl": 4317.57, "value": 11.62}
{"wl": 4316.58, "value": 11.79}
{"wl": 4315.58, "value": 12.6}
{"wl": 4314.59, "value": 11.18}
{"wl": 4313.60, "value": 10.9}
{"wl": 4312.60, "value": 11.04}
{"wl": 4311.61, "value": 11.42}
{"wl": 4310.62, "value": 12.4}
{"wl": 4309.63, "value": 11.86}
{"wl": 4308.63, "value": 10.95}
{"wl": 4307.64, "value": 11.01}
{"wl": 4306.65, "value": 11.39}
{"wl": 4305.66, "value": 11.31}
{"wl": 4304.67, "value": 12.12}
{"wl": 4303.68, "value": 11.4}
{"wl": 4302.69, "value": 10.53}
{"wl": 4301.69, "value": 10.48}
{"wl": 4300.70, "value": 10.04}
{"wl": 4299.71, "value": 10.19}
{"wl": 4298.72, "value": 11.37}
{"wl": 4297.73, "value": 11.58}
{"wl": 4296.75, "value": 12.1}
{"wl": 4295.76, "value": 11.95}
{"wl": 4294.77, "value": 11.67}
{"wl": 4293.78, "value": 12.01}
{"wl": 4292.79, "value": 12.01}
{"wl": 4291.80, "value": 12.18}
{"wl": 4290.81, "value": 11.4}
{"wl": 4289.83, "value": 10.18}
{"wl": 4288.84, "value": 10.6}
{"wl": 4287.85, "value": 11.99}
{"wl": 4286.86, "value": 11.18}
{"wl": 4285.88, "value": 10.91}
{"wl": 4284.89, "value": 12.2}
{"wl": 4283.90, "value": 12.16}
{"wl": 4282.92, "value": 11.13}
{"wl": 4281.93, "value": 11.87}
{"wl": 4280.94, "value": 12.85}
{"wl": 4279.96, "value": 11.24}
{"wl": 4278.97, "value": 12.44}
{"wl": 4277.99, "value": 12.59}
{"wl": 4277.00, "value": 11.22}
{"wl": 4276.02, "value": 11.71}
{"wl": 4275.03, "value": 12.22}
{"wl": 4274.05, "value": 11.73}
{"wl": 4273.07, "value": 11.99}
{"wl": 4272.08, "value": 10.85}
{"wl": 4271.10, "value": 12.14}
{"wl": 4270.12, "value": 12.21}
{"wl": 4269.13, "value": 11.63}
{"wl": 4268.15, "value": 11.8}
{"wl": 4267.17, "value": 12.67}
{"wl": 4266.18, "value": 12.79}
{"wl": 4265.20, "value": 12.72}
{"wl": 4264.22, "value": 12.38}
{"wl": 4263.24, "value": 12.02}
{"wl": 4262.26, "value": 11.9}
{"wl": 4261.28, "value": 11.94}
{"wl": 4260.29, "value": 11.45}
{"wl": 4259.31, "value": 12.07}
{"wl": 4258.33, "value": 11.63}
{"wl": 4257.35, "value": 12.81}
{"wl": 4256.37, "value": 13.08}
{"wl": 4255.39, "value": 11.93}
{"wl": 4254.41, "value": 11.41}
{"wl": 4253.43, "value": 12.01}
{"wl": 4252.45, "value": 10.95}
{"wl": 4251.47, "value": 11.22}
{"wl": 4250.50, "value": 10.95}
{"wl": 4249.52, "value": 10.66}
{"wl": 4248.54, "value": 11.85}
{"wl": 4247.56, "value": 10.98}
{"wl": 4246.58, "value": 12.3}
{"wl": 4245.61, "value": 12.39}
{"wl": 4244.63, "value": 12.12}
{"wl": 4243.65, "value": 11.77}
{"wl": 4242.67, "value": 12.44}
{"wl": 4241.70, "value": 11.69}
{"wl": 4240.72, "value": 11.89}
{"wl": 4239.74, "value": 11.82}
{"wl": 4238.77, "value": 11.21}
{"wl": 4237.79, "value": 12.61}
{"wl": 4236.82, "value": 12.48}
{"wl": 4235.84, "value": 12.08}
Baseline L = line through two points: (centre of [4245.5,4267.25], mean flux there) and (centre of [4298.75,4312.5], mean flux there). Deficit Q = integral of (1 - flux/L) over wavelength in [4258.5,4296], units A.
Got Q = -0.8 A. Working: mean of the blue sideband 11.9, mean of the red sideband 11.2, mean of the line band 11.8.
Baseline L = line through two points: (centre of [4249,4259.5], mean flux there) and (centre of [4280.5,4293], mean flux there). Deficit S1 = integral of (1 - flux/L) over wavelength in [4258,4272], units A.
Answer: -0.5 A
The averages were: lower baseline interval 11.7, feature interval 12.1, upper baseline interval 11.6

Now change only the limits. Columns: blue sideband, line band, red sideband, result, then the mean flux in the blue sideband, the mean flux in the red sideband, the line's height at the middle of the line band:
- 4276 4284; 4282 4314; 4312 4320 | 1.4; 11.9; 11.9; 11.9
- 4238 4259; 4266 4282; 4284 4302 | -0.6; 11.8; 11.4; 11.5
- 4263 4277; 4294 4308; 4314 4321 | 1.0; 12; 12.1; 12.1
